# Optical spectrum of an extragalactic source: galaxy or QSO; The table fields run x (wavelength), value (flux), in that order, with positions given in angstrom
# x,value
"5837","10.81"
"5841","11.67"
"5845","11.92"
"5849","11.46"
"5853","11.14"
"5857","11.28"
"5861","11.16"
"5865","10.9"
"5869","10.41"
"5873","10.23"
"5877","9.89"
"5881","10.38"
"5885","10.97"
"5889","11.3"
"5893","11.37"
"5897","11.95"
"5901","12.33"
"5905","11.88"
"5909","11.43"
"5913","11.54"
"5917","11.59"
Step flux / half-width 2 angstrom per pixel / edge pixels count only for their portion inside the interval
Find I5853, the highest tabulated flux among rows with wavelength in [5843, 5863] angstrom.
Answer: 11.92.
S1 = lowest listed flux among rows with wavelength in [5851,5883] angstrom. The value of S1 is 9.89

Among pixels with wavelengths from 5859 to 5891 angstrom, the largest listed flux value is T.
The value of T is 11.3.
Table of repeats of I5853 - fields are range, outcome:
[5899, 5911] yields 12.33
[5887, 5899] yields 11.95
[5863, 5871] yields 10.9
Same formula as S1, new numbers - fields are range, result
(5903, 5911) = 11.43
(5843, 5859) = 11.14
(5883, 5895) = 10.97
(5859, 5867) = 10.9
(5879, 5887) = 10.38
